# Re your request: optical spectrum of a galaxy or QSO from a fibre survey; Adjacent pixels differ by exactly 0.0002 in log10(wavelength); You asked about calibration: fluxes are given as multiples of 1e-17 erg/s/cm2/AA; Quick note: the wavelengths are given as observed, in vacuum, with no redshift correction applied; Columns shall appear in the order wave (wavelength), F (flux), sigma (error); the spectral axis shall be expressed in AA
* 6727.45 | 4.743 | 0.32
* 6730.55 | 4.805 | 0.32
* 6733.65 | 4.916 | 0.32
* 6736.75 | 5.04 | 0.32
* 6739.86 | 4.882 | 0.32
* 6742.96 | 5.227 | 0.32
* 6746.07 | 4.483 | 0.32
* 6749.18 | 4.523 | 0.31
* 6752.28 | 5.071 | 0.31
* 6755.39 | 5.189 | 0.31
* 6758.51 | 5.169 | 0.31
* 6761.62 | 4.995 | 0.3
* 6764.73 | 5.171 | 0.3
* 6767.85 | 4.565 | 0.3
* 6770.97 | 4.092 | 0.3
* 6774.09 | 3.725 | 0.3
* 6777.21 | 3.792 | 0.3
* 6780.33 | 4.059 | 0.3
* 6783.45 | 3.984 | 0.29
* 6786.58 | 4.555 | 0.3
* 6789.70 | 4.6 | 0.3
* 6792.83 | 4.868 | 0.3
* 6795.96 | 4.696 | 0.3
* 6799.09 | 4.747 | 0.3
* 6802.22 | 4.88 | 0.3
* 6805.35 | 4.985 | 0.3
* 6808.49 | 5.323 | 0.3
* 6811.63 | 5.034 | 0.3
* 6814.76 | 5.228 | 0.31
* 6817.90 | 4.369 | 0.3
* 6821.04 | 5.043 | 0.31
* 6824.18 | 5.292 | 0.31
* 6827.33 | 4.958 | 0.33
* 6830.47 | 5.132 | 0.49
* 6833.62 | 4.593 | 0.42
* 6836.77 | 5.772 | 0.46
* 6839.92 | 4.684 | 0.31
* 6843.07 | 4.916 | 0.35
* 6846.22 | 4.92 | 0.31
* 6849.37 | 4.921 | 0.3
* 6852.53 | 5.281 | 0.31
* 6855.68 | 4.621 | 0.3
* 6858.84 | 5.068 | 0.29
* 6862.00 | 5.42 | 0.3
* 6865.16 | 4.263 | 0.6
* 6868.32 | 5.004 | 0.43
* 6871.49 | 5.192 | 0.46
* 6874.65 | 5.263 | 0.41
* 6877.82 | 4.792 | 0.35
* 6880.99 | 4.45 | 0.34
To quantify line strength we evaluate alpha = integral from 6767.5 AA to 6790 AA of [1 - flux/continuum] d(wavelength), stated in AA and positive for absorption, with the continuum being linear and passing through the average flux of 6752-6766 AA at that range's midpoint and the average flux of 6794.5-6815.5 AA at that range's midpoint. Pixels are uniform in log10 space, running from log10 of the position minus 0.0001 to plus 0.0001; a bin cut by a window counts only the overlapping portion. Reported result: 4.1 AA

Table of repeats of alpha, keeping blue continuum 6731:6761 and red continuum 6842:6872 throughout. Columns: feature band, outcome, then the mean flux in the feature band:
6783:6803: 1.2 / 4.64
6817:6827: 0.0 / 4.94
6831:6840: -0.2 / 5.08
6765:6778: 2.0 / 4.17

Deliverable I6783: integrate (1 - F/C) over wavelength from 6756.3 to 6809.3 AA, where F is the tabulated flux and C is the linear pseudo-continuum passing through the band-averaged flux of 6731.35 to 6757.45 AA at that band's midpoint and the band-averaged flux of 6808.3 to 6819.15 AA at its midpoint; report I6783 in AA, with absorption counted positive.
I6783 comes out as 3.7 AA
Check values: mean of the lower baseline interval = 4.92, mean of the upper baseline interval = 4.97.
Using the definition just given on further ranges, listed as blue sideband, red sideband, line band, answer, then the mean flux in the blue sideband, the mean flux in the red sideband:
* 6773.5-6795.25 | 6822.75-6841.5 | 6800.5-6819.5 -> -1.11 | 4.27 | 5.07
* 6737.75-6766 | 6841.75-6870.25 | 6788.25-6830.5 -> 0.15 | 4.97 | 4.94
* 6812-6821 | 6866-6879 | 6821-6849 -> -0.60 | 4.88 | 5.02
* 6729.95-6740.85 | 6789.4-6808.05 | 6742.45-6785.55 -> 2.88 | 4.92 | 4.84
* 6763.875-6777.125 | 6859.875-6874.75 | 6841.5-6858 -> -0.21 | 4.28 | 5.01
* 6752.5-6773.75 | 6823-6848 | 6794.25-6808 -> 0.16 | 4.81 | 5.03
